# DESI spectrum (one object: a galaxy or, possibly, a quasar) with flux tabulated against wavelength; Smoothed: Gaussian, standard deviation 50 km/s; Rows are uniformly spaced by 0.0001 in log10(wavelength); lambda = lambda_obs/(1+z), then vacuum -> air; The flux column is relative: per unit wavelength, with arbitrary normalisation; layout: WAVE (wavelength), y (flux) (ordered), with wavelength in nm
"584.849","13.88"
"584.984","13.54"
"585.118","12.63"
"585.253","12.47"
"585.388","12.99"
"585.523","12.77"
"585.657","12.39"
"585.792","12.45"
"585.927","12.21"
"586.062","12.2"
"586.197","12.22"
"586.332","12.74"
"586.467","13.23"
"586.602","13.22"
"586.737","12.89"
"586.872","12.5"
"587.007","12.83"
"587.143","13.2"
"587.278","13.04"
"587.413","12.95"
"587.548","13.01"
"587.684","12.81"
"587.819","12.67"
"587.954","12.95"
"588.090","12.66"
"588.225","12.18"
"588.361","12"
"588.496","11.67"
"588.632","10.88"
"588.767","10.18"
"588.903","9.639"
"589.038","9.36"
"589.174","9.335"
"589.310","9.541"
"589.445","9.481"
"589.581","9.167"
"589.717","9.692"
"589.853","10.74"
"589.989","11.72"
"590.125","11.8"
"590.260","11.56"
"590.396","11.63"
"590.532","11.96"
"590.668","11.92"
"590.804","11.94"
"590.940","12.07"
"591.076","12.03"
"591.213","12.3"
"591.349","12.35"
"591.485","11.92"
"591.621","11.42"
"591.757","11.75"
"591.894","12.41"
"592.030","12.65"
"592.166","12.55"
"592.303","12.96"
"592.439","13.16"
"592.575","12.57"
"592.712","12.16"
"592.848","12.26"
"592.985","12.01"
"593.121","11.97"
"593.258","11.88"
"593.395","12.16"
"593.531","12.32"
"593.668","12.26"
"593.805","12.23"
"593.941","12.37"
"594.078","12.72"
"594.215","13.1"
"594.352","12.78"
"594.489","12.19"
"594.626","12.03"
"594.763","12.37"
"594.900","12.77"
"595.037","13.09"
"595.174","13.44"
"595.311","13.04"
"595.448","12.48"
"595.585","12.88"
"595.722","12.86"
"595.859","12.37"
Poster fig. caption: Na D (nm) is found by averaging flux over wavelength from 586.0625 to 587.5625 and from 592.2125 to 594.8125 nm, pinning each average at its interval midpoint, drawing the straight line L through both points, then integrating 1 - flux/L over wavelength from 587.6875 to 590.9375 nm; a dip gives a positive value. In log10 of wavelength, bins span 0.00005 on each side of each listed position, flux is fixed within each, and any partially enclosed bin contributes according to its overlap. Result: 0.40 nm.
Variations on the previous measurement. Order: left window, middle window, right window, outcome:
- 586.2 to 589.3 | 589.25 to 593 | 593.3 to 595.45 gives 0.19 nm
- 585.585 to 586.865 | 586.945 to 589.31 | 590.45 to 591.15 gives 0.11 nm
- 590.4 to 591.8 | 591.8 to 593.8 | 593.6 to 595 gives -0.02 nm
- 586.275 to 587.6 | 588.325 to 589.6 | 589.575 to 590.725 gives 0.19 nm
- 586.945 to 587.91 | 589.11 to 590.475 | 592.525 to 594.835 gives 0.24 nm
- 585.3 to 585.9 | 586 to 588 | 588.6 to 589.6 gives -0.25 nm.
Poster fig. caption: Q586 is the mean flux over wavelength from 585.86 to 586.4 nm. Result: 12.3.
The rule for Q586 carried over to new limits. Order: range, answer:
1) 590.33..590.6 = 11.8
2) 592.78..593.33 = 12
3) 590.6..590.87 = 11.9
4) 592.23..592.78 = 12.7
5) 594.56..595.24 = 12.7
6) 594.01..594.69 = 12.6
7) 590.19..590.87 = 11.8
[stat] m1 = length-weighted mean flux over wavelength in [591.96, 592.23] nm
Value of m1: 12.6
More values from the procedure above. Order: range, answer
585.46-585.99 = 12.5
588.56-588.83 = 10.6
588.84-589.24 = 9.45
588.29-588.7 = 11.5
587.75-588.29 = 12.6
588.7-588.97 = 9.89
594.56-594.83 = 12.2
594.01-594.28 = 12.9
